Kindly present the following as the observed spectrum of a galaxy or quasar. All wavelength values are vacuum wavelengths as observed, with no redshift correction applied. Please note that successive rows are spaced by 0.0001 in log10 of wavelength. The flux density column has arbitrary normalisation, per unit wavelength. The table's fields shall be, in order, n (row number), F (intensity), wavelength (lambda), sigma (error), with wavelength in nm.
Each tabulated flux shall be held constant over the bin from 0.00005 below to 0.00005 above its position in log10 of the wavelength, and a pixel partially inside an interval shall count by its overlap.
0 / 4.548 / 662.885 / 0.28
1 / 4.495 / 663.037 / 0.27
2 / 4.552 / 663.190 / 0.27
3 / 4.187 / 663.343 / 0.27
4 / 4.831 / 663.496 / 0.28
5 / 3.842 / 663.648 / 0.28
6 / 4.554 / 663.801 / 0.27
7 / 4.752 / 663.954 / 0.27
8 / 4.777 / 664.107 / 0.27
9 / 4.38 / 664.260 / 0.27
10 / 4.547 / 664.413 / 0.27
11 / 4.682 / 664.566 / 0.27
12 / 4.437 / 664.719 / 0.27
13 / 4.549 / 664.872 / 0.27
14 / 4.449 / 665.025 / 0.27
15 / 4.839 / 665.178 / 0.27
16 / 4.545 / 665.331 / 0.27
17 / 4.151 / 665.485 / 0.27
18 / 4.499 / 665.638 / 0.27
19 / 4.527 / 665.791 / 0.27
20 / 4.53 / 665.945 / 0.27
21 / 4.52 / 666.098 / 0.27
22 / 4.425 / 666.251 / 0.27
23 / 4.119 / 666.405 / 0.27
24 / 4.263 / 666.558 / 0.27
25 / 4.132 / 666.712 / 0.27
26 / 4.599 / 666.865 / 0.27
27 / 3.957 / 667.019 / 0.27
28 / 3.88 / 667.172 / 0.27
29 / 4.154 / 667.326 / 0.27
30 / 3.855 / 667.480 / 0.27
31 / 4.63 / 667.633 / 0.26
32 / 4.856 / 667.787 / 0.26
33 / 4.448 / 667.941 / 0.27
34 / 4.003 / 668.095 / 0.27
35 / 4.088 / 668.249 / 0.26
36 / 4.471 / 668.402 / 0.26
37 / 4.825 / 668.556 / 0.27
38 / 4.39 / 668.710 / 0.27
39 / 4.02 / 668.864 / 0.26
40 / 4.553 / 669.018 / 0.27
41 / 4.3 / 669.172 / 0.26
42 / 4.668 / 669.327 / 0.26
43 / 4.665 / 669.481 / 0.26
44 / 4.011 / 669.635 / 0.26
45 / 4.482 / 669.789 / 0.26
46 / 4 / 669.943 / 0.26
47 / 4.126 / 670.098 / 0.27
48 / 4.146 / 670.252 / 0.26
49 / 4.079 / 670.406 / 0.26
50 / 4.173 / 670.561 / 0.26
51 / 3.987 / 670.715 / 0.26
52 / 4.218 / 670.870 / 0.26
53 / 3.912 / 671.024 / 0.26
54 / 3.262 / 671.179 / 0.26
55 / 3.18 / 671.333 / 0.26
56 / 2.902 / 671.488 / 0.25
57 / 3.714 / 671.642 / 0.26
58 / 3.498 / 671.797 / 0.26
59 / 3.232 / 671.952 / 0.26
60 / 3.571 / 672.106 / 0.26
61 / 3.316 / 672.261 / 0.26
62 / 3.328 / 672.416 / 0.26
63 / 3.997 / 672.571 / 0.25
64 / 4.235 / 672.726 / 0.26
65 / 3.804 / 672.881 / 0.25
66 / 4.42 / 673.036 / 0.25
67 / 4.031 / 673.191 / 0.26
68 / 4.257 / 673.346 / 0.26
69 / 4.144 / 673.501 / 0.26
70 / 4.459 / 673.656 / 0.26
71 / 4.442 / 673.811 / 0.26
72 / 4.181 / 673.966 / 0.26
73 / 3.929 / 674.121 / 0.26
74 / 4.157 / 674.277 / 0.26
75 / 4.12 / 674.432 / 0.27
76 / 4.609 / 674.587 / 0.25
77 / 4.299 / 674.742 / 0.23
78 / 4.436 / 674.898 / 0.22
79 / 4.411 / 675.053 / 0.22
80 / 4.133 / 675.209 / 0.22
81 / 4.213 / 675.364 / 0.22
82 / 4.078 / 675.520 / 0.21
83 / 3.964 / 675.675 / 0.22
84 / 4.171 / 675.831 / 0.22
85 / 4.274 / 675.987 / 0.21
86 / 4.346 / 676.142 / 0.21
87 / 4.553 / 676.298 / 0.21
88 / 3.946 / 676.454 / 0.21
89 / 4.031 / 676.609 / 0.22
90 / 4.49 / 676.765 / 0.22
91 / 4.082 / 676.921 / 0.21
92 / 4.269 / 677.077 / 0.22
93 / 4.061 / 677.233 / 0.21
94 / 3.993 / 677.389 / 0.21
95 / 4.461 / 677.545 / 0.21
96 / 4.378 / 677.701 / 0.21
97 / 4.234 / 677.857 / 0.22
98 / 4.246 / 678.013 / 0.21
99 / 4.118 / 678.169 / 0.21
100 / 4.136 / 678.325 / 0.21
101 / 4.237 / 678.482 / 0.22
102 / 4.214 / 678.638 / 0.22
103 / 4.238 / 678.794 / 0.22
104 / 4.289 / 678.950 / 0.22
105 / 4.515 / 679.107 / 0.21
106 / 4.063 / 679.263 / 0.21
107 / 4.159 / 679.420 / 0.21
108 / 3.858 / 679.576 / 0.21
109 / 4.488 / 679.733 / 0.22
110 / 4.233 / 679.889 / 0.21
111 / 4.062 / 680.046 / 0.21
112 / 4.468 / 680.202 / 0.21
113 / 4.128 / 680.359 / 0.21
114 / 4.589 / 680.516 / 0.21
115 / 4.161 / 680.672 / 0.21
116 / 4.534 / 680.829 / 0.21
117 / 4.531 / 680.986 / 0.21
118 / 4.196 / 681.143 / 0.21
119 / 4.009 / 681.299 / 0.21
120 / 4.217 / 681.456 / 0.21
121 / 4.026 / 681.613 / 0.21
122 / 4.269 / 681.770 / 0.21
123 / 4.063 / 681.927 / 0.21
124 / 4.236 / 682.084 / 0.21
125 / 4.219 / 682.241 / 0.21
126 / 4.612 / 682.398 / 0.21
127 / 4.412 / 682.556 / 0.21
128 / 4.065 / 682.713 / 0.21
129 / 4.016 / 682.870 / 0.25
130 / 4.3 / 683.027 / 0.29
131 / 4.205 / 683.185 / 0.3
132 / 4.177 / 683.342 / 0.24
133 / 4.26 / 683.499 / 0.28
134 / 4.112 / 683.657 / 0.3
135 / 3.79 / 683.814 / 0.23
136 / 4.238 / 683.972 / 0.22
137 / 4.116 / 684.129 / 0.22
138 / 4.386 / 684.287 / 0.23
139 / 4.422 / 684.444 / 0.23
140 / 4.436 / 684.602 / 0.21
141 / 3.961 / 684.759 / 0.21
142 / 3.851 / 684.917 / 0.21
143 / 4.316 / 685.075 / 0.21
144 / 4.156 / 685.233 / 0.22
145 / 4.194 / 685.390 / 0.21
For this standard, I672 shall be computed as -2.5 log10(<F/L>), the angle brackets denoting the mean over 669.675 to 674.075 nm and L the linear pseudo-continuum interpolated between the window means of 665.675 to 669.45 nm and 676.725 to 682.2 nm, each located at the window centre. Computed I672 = 0.11 mag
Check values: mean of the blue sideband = 4.35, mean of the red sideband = 4.23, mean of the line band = 3.9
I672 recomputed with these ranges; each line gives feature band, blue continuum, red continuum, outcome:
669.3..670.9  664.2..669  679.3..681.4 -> 0.03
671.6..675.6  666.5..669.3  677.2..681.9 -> 0.06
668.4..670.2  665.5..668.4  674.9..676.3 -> -0.02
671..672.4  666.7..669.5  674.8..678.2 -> 0.26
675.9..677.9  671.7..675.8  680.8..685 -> -0.04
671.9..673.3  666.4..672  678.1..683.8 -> 0.10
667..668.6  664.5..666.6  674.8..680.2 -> 0.03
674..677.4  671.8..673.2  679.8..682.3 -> -0.07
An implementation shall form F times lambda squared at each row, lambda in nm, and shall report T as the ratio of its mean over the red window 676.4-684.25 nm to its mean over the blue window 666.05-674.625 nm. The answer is 1.1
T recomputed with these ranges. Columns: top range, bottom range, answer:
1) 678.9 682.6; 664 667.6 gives 1.02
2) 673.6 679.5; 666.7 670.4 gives 1.01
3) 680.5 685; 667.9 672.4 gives 1.10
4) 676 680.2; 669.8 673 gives 1.15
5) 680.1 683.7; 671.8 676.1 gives 1.07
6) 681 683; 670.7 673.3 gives 1.18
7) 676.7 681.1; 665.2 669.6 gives 1.01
